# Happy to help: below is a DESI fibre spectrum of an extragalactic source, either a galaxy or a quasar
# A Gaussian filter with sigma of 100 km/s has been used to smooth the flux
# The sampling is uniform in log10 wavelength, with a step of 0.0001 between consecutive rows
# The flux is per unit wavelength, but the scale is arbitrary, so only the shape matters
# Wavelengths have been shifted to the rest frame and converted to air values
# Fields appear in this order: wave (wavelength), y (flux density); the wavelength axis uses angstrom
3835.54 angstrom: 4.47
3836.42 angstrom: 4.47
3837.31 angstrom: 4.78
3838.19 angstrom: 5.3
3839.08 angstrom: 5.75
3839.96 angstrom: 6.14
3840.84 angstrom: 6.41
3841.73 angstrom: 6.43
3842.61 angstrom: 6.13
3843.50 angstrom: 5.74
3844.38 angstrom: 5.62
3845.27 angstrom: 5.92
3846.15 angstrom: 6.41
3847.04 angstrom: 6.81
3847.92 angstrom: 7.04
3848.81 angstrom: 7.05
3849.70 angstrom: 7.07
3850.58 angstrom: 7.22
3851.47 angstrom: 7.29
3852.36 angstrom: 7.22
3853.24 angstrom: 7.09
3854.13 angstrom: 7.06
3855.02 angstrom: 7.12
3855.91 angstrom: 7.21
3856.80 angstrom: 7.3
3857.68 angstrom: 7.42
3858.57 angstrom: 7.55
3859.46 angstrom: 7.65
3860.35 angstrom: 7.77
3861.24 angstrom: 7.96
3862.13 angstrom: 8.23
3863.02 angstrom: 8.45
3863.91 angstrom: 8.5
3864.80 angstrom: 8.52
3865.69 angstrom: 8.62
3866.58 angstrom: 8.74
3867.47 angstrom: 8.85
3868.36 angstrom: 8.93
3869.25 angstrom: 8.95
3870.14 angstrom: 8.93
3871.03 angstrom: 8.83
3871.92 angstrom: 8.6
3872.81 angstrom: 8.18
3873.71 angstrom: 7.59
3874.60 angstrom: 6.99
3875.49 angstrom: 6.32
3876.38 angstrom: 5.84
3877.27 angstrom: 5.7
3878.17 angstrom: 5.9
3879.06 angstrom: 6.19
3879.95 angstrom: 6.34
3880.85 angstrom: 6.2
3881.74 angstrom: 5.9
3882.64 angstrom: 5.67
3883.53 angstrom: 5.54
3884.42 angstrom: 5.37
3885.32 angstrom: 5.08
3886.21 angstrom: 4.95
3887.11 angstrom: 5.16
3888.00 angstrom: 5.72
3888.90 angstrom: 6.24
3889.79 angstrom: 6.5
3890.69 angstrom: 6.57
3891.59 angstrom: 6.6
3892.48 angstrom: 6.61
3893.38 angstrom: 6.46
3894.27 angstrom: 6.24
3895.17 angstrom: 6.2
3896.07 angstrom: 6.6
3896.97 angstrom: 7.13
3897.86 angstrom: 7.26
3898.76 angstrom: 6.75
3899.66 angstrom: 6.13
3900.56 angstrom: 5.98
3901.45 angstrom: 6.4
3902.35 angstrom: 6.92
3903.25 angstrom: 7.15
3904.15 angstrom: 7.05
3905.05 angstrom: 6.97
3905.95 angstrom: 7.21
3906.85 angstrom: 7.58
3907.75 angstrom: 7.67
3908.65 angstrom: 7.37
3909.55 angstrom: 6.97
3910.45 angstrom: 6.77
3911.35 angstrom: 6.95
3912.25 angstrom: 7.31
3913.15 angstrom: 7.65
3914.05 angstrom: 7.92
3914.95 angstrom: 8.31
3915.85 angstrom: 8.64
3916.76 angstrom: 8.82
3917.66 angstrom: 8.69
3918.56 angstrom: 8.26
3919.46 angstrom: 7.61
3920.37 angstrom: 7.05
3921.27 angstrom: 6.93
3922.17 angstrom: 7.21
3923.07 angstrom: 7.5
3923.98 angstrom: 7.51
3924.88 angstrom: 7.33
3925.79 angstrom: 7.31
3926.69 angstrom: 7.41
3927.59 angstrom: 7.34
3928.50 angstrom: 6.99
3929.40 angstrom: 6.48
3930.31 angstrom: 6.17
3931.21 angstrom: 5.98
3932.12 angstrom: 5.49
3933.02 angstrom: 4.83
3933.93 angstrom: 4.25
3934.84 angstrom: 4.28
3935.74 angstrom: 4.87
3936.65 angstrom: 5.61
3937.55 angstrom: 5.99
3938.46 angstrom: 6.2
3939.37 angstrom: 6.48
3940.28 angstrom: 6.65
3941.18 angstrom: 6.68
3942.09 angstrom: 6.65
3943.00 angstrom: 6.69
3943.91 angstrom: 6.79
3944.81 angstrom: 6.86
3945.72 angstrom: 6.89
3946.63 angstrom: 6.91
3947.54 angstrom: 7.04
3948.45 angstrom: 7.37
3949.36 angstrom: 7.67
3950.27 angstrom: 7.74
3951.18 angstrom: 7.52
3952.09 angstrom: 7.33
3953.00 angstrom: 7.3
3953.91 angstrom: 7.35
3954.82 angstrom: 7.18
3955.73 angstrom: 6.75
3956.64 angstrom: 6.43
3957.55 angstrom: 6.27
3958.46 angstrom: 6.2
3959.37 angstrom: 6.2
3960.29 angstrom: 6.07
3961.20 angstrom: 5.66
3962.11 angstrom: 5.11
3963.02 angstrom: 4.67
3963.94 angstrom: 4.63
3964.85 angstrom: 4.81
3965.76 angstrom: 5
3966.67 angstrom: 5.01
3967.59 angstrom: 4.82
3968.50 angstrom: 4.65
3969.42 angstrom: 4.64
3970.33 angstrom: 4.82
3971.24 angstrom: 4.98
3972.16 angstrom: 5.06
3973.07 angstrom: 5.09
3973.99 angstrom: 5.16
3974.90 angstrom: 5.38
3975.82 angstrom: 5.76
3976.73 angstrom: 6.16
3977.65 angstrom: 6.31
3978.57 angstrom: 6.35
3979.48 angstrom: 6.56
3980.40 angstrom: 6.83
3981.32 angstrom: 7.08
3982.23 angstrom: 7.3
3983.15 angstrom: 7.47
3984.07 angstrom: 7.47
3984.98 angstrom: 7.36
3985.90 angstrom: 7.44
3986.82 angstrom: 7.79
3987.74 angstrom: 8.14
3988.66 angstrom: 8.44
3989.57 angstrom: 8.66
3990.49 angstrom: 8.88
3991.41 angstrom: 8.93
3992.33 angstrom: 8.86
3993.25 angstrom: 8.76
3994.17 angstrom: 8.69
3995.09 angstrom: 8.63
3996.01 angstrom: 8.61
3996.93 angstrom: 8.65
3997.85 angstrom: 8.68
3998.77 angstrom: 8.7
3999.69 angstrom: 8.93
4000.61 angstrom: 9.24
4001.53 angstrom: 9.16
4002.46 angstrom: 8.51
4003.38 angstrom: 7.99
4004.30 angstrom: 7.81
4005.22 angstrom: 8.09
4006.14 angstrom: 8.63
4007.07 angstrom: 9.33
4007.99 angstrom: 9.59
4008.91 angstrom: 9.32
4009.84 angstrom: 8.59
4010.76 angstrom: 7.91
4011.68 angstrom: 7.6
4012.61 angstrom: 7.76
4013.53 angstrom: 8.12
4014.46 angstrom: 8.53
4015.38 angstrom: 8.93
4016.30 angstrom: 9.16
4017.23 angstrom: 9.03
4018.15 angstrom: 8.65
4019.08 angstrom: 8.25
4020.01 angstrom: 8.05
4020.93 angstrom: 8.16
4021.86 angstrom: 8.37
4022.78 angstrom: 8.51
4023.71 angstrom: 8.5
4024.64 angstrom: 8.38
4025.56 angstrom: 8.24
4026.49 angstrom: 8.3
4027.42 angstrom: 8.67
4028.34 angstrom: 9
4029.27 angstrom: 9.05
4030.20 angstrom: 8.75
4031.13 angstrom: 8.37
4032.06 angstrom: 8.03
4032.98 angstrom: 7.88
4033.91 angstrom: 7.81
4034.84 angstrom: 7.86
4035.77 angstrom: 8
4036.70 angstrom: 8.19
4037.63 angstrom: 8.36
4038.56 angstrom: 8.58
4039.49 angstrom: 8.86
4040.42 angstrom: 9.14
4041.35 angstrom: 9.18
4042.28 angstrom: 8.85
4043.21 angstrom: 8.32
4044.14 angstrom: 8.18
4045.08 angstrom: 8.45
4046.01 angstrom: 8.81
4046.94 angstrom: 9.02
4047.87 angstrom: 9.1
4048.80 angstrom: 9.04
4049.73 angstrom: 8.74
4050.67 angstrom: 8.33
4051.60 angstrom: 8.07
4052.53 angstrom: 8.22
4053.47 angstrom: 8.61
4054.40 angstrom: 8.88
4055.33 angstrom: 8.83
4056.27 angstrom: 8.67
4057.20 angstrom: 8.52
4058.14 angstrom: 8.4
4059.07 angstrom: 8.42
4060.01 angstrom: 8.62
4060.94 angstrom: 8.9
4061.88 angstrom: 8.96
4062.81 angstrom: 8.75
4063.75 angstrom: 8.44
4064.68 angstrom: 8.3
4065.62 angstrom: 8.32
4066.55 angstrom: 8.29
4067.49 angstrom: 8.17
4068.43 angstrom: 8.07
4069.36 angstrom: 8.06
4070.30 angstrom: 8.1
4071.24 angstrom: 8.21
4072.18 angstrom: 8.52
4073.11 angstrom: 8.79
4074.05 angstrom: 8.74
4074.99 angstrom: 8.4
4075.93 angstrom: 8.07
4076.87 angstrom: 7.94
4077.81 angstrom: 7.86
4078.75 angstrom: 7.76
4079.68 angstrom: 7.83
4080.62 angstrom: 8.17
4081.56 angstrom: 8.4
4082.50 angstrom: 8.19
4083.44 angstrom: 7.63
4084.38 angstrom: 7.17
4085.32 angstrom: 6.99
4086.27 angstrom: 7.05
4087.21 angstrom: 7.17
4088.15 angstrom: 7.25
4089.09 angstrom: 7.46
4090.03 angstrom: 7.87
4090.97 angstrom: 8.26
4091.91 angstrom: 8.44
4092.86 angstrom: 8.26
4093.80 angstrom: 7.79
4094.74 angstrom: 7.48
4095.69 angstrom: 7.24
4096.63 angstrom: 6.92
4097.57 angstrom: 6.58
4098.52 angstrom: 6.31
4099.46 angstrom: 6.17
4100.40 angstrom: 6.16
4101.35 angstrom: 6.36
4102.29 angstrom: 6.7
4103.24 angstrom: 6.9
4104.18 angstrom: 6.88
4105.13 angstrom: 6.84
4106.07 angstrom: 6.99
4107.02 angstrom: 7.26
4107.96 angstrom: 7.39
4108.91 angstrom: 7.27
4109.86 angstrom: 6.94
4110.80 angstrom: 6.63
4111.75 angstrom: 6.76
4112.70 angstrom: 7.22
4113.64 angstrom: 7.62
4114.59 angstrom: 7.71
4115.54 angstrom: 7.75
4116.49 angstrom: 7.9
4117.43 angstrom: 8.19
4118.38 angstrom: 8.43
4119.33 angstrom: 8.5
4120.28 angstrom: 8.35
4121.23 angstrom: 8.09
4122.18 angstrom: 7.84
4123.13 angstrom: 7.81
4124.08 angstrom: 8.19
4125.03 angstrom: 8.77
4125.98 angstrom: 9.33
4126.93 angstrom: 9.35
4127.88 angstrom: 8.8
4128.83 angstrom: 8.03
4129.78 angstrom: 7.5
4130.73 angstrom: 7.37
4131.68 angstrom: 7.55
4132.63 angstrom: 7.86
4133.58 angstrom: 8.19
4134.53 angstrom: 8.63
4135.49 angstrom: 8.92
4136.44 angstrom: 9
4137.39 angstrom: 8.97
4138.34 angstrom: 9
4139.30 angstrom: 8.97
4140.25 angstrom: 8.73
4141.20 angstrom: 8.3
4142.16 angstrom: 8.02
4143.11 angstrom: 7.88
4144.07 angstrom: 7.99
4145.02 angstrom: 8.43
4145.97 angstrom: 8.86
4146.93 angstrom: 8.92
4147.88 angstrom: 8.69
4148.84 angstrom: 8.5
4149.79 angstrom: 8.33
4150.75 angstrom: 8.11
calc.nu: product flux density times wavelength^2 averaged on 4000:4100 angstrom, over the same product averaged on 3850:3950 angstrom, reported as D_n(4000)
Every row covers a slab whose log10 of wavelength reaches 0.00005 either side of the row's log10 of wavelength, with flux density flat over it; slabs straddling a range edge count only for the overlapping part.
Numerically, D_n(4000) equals 1.28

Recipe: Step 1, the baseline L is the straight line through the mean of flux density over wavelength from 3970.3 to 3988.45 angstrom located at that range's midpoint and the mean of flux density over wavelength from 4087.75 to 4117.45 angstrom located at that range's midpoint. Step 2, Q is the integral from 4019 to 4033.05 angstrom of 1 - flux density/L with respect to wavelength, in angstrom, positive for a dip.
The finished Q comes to -3.4 angstrom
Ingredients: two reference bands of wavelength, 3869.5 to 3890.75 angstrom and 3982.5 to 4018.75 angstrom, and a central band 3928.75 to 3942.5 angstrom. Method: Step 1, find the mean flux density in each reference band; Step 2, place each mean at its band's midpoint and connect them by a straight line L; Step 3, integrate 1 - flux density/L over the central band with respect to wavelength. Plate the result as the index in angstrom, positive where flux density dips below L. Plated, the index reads 3.0 angstrom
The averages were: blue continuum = 6.45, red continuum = 8.48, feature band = 5.79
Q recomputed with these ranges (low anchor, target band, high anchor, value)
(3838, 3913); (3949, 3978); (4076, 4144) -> 5.49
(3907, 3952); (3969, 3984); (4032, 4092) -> 2.92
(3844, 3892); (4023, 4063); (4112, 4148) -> -3.41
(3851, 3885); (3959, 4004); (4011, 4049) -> 6.93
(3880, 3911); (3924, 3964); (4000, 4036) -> 4.46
